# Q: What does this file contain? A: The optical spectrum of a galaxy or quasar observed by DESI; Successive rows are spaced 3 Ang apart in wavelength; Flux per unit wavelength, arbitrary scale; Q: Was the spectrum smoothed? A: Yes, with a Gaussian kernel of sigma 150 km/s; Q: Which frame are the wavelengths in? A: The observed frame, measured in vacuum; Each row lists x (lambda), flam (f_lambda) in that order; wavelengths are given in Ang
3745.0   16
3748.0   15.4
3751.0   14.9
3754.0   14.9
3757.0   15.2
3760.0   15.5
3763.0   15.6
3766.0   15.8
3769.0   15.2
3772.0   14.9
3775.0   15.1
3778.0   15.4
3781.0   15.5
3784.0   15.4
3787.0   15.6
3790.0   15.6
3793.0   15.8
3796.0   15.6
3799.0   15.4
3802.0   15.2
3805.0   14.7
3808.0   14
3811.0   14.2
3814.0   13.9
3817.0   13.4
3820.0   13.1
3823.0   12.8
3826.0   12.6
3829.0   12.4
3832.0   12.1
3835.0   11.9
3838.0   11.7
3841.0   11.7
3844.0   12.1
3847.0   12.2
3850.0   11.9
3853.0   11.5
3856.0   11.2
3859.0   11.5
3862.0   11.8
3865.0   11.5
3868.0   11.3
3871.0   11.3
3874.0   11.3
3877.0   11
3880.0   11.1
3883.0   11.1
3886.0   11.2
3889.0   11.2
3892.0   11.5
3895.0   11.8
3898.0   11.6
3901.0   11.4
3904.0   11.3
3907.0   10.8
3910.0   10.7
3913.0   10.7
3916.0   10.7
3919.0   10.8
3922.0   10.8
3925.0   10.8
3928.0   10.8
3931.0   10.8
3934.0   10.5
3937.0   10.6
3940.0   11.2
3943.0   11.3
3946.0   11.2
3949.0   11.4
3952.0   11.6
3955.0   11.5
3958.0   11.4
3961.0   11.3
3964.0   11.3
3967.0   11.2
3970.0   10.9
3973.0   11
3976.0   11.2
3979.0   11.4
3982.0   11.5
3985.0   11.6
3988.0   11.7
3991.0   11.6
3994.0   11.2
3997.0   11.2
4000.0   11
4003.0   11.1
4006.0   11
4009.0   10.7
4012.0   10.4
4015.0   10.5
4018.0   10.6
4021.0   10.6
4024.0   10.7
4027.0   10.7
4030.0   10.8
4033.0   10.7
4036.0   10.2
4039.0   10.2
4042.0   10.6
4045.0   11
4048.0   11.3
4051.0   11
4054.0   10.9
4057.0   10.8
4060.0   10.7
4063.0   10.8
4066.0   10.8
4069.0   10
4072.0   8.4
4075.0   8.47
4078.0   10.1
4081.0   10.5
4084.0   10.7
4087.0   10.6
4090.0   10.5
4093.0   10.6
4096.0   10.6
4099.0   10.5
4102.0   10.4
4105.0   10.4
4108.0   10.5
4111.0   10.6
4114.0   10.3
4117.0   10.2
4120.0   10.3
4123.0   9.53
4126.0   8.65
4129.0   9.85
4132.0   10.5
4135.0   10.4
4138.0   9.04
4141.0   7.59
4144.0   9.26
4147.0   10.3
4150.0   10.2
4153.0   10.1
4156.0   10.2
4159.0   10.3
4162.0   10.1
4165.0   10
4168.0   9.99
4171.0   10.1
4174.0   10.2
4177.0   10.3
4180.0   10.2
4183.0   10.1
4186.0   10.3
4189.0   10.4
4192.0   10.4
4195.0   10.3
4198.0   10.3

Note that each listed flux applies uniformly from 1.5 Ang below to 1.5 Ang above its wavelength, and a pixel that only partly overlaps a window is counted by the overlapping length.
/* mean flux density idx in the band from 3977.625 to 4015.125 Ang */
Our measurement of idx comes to 11.2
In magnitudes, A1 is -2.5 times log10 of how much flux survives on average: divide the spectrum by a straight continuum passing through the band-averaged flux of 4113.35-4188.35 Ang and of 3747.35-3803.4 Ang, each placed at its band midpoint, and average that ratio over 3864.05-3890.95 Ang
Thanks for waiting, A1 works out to 0.23 mag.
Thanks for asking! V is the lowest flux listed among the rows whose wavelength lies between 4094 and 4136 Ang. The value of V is 8.65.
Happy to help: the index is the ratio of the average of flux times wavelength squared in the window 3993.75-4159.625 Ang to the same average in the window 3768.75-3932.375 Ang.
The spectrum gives 0.9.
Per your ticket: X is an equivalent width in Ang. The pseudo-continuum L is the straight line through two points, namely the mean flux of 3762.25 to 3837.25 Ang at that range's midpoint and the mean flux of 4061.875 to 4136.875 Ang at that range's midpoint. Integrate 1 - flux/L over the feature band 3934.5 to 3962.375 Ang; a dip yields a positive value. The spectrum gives 2.4 Ang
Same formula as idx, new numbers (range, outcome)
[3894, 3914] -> 11.2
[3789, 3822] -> 14.6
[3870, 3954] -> 11.1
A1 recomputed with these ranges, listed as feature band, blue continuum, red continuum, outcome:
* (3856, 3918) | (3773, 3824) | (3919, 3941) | 0.08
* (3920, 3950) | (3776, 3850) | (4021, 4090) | 0.11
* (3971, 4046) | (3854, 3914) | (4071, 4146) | -0.04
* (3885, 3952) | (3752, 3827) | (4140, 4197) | 0.19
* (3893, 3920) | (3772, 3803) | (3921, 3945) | 0.06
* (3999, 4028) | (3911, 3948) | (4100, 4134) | -0.02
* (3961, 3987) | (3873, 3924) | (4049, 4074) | -0.05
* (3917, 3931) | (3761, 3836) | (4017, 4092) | 0.16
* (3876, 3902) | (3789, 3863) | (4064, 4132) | 0.10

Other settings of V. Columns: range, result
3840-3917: 10.7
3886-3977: 10.5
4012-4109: 8.4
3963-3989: 10.9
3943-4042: 10.2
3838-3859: 11.2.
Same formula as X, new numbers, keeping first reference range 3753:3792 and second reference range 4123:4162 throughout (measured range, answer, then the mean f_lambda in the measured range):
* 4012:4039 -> 2.2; 10.6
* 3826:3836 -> 1.6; 12.2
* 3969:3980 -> 1.0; 11.1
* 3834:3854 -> 3.4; 11.9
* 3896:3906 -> 1.5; 11.4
